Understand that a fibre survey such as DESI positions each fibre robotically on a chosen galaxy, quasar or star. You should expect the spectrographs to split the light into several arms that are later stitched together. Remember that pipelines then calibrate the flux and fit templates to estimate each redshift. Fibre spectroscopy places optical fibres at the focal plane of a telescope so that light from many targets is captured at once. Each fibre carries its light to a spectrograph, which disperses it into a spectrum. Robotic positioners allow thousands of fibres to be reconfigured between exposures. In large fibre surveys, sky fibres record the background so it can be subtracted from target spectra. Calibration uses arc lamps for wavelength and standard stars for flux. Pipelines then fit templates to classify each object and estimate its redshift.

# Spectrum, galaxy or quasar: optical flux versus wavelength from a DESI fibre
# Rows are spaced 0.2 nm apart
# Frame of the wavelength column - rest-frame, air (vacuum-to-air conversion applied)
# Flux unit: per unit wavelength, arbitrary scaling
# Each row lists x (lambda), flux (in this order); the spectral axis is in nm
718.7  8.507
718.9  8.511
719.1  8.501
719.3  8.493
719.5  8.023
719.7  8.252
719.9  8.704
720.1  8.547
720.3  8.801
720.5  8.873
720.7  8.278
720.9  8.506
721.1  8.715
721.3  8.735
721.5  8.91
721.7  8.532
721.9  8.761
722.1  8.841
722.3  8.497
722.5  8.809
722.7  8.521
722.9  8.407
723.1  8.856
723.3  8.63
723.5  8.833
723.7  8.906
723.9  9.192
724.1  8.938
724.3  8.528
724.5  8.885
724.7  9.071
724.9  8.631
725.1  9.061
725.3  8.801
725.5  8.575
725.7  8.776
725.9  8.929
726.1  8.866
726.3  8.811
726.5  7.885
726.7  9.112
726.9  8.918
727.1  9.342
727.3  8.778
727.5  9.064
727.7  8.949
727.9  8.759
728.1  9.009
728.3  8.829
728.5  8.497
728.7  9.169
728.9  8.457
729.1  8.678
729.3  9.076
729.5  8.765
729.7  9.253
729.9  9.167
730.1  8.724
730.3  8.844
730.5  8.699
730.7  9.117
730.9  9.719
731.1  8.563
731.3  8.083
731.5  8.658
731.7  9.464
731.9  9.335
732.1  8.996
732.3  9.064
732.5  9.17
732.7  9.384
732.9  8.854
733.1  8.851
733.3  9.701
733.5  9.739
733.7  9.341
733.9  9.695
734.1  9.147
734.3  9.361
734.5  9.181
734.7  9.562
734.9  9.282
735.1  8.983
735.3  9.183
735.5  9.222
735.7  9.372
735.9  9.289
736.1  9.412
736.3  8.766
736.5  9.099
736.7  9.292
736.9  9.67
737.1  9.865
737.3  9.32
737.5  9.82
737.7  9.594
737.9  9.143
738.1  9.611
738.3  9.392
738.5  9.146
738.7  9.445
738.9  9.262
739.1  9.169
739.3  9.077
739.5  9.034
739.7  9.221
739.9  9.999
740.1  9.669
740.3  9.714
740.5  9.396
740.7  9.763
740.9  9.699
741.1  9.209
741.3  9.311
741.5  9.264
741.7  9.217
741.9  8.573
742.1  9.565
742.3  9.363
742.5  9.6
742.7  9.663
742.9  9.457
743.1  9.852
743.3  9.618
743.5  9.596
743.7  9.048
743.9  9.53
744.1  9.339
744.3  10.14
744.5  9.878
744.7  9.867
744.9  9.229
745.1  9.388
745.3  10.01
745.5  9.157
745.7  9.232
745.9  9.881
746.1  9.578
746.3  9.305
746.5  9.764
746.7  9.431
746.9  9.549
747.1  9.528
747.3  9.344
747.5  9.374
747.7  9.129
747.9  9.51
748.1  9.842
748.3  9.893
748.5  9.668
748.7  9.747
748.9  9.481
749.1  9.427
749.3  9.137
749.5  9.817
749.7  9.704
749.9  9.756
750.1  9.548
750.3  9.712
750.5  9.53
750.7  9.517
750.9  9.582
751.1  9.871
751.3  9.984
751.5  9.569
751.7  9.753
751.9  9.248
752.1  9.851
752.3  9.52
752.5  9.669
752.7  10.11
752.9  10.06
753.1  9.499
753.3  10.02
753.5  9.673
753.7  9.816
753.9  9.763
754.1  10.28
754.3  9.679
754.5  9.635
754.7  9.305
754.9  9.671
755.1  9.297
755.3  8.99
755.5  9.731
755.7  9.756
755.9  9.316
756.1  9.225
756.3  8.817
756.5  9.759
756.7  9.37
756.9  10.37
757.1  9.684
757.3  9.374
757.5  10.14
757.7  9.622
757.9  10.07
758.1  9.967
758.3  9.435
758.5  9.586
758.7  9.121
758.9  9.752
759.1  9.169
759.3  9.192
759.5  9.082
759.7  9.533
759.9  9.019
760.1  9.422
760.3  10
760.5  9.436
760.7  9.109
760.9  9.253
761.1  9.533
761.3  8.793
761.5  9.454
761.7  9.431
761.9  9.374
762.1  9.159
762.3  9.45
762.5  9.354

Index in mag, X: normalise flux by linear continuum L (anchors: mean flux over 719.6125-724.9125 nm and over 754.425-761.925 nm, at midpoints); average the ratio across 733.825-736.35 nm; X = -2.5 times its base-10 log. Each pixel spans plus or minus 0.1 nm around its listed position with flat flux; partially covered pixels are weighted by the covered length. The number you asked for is -0.03 mag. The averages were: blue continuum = 8.71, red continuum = 9.47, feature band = 9.27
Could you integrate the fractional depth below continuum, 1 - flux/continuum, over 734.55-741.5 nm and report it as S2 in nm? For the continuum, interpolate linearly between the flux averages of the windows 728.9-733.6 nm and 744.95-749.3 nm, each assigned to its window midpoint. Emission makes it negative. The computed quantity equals -0.11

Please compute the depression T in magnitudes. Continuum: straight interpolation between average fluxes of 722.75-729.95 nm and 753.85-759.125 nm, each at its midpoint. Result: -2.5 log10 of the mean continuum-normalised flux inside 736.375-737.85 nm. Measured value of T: -0.05 mag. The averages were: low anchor 8.84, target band 9.5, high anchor 9.59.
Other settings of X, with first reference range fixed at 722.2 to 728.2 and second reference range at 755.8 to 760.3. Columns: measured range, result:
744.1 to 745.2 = -0.051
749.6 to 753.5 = -0.038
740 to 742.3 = -0.029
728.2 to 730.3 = 0.005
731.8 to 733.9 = -0.035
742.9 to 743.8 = -0.037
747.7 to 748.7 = -0.042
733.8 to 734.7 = -0.043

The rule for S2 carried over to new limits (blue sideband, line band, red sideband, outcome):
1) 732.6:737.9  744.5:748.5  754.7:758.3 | -0.03 nm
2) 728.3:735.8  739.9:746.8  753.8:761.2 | -0.17 nm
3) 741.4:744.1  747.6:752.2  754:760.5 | -0.07 nm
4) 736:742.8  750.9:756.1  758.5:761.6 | -0.18 nm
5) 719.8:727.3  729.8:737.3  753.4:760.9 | -0.16 nm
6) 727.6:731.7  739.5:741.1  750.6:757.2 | -0.06 nm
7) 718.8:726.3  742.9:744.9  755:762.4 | -0.10 nm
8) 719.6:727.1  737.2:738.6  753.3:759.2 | -0.05 nm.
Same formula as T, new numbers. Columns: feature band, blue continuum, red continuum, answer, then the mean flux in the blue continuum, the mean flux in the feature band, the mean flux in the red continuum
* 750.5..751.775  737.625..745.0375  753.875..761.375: -0.02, 9.45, 9.7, 9.51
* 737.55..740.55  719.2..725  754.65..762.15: -0.04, 8.68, 9.4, 9.46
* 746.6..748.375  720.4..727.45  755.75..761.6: -0.03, 8.77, 9.51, 9.47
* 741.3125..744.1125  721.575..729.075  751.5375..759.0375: -0.01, 8.79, 9.41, 9.64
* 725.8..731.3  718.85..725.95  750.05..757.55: 0.00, 8.69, 8.87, 9.65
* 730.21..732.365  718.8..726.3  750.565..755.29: 0.00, 8.7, 8.96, 9.7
